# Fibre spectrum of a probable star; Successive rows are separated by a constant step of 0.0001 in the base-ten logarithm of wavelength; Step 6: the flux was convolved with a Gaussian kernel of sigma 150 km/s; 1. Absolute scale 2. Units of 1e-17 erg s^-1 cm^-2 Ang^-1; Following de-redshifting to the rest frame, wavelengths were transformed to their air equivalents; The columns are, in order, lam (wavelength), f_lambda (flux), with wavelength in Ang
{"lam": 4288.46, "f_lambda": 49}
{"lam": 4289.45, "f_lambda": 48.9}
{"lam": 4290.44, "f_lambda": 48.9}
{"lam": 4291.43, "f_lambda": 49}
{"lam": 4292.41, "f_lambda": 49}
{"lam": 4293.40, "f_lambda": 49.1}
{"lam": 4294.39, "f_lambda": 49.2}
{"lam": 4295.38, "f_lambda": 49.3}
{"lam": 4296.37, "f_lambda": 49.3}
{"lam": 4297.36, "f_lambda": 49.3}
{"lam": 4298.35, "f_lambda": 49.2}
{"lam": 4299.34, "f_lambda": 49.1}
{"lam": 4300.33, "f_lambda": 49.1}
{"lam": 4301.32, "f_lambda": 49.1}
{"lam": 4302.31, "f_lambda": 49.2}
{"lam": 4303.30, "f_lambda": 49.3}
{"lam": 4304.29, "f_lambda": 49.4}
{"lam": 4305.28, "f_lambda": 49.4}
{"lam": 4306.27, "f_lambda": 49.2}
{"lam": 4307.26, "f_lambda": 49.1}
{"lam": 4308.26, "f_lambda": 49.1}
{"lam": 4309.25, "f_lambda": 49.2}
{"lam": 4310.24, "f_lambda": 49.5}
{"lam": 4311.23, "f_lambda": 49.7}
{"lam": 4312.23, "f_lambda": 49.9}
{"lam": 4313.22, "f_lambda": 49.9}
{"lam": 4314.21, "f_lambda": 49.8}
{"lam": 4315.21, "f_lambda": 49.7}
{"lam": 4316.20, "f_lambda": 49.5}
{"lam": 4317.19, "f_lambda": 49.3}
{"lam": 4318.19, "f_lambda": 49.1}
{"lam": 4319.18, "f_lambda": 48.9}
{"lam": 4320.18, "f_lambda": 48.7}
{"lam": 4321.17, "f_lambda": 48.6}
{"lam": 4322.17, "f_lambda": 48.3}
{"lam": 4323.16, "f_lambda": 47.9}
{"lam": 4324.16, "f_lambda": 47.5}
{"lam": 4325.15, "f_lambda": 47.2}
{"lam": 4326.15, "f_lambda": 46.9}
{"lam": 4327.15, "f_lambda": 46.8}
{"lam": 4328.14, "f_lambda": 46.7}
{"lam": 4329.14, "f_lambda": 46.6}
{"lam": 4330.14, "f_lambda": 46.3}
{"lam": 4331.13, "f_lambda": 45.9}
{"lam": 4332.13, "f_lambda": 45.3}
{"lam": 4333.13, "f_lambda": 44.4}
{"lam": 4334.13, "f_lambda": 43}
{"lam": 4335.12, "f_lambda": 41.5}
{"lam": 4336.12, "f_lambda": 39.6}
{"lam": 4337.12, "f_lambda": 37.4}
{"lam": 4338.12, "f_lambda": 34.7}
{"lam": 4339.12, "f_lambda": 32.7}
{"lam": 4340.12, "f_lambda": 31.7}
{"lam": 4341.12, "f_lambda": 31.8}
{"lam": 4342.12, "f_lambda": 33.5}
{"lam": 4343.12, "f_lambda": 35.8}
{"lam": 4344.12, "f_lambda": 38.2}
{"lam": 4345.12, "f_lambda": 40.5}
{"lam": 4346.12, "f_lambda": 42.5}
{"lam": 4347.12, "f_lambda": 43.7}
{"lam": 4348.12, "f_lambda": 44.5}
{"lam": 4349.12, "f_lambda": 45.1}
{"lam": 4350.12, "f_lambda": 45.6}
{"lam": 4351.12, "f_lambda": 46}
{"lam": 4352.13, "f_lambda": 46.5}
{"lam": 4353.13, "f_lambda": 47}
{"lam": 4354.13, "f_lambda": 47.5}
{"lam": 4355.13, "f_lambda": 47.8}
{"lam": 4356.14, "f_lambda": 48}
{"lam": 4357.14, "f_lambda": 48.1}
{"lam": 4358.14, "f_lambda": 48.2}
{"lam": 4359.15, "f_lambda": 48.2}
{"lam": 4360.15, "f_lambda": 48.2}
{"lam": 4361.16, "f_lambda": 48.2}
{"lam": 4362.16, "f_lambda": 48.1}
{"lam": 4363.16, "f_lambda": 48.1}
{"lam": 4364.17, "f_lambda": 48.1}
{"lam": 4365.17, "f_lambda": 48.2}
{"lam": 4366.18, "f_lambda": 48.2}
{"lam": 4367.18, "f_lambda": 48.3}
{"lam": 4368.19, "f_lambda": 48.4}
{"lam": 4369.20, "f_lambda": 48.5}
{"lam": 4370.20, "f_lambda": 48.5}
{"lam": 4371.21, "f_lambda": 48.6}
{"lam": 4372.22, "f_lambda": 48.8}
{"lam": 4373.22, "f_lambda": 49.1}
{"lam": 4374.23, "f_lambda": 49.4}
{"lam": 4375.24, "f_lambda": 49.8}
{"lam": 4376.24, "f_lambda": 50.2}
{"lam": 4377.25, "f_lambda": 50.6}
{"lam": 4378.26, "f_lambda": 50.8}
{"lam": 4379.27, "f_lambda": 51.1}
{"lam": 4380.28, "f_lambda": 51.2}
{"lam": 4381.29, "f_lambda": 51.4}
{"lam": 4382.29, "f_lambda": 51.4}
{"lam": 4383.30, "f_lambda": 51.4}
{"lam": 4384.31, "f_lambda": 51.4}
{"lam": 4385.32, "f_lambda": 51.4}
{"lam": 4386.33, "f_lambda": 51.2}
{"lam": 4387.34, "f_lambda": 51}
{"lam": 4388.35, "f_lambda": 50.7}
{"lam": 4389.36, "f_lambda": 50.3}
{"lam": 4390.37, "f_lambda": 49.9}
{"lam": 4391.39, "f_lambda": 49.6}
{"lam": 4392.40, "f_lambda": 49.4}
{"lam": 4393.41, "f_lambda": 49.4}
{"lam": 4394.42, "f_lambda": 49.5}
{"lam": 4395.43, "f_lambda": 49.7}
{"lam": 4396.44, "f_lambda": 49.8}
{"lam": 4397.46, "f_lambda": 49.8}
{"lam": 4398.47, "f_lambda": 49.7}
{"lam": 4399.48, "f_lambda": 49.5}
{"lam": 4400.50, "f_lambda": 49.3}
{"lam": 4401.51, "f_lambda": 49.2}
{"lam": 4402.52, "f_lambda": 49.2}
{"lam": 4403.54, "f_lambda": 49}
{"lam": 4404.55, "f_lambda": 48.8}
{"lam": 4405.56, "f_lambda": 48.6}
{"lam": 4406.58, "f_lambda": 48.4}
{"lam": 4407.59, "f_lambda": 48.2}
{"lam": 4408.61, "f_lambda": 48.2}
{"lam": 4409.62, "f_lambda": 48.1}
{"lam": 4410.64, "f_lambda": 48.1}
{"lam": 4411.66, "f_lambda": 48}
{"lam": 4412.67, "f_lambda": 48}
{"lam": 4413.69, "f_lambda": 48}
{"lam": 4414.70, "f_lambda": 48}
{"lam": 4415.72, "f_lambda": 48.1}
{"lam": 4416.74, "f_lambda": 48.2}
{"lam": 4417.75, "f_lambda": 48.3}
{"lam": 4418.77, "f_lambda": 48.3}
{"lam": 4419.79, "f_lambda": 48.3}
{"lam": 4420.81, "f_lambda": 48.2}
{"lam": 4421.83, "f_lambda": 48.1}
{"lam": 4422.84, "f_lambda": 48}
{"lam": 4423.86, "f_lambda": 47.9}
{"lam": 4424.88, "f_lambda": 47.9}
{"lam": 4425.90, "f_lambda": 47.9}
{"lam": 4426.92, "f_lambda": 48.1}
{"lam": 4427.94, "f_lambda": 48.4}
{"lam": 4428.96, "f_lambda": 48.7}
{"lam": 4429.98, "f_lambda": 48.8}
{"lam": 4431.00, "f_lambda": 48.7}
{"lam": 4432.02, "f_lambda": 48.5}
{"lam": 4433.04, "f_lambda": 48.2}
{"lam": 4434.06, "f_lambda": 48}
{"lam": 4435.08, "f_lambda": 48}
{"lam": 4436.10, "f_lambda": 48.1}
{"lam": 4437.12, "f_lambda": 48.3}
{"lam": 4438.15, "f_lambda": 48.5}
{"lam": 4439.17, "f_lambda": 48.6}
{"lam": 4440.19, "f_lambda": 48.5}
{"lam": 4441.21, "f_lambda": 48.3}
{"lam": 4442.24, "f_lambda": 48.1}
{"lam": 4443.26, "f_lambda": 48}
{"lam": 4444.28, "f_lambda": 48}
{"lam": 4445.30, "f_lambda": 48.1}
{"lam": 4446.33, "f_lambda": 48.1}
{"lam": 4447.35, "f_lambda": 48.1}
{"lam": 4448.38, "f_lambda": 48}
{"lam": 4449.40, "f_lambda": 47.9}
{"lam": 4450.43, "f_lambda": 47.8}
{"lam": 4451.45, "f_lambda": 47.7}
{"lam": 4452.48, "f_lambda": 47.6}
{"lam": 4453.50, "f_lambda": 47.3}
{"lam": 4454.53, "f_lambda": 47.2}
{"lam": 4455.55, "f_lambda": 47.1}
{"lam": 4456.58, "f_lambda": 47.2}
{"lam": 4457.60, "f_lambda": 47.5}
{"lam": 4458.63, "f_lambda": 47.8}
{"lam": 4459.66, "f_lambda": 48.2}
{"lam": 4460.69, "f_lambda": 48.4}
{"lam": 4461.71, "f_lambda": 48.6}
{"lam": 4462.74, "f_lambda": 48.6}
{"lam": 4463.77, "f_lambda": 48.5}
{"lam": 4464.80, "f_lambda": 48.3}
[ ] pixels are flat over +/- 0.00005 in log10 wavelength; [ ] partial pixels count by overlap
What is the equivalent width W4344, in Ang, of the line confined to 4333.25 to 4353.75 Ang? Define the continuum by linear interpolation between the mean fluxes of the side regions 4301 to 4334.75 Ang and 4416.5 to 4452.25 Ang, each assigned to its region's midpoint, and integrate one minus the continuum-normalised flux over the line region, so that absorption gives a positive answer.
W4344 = 3.39 Ang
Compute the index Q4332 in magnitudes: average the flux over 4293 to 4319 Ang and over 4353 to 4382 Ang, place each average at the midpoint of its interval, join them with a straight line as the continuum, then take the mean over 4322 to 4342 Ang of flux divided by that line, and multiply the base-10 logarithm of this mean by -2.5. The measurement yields 0.162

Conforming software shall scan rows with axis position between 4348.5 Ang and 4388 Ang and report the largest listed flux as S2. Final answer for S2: 51.4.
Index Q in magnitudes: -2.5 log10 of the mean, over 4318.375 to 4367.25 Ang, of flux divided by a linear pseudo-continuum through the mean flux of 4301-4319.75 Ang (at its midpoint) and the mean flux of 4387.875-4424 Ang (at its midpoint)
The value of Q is 0.11 mag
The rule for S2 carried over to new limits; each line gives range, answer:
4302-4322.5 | 49.9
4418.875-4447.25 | 48.8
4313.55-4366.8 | 49.8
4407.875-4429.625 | 48.7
